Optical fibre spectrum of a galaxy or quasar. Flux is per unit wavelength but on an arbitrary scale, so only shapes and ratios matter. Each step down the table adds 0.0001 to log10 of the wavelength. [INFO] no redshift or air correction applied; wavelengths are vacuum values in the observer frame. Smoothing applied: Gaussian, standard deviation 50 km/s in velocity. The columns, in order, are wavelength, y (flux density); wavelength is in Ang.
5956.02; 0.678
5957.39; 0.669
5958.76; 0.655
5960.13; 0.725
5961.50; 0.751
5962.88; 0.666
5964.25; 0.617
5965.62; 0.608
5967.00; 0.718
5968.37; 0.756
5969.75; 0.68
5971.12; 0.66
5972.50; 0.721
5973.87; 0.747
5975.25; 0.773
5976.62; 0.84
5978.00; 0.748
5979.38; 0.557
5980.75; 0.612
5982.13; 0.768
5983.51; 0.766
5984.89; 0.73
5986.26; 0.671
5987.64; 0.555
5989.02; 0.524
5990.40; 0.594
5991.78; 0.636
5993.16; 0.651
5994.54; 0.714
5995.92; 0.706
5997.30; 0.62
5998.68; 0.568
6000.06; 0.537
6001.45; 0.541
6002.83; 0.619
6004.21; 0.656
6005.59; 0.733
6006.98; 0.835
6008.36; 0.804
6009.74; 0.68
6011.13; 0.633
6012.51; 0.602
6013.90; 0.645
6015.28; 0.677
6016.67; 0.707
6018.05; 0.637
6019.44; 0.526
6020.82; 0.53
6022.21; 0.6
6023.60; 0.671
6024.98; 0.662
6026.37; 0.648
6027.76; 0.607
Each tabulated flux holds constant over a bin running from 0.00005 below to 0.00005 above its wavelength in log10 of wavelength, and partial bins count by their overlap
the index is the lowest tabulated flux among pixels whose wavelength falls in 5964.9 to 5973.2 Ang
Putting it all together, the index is 0.608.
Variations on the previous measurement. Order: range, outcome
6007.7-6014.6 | 0.602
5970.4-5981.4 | 0.557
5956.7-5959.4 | 0.655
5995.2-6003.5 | 0.537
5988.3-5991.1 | 0.524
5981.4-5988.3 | 0.555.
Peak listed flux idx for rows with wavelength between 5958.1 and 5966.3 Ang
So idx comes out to 0.751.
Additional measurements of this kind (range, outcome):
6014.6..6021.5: 0.707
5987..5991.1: 0.594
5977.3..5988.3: 0.768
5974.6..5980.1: 0.84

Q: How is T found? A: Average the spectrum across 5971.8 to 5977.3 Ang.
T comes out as 0.77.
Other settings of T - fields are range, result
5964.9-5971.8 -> 0.684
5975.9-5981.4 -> 0.691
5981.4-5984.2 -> 0.763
